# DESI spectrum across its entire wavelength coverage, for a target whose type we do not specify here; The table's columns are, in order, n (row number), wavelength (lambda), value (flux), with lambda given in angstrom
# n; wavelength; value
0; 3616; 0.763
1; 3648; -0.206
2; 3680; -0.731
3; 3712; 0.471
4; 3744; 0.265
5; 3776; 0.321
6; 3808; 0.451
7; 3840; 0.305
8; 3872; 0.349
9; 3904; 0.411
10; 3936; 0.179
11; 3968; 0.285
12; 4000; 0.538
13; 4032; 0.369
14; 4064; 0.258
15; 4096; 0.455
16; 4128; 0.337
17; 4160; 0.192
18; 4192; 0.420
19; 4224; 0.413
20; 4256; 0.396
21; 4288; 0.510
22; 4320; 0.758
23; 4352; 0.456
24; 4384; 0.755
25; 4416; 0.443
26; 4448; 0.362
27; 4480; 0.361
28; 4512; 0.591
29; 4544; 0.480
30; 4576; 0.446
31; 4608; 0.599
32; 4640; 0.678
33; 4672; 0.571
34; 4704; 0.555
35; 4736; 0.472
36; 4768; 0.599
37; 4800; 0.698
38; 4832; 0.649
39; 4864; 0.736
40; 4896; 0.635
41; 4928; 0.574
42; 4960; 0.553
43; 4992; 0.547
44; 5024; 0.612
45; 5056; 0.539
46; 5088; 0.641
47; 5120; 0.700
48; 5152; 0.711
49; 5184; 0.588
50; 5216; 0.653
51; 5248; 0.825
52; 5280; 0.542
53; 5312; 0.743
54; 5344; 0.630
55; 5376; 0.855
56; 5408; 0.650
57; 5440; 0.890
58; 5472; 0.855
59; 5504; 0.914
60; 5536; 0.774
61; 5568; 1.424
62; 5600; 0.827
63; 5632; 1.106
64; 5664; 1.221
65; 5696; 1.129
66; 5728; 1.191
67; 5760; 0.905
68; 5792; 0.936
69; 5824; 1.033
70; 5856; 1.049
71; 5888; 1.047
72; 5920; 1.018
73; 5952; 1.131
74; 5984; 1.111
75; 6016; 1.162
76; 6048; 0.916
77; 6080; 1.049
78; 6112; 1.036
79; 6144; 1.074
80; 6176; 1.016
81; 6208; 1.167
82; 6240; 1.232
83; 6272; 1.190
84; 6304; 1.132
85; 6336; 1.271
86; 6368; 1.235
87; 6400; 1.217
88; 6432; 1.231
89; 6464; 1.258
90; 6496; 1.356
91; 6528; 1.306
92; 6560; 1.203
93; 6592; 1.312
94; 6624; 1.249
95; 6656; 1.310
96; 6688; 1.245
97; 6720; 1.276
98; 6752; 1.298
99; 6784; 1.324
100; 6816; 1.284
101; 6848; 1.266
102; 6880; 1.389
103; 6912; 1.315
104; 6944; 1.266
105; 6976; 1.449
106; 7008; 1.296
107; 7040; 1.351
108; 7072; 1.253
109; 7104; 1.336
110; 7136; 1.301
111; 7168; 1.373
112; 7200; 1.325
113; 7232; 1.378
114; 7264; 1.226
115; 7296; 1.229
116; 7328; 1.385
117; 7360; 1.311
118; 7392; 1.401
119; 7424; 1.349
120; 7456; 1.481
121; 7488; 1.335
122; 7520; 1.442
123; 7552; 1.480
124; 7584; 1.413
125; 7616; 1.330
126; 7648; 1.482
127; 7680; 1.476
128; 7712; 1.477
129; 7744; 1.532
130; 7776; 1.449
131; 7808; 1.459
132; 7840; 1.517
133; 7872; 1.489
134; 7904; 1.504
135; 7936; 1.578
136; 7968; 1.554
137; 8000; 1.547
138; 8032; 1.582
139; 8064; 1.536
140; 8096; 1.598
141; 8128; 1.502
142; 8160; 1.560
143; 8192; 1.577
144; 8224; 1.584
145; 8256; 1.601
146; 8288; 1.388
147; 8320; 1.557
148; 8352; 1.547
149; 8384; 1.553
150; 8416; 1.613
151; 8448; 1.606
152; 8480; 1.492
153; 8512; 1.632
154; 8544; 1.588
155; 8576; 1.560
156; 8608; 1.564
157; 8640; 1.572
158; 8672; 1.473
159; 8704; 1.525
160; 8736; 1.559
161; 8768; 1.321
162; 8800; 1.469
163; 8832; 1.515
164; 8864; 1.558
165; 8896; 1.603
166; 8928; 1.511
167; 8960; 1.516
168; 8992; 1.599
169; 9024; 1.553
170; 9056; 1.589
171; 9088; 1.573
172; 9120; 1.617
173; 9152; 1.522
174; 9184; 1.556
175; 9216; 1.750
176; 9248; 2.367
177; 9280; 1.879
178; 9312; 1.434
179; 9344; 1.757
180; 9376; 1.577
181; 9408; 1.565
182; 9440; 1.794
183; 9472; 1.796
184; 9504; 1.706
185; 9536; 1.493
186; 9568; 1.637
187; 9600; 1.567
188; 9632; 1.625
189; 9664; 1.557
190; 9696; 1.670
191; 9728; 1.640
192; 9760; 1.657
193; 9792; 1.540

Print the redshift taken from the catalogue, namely 0.407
